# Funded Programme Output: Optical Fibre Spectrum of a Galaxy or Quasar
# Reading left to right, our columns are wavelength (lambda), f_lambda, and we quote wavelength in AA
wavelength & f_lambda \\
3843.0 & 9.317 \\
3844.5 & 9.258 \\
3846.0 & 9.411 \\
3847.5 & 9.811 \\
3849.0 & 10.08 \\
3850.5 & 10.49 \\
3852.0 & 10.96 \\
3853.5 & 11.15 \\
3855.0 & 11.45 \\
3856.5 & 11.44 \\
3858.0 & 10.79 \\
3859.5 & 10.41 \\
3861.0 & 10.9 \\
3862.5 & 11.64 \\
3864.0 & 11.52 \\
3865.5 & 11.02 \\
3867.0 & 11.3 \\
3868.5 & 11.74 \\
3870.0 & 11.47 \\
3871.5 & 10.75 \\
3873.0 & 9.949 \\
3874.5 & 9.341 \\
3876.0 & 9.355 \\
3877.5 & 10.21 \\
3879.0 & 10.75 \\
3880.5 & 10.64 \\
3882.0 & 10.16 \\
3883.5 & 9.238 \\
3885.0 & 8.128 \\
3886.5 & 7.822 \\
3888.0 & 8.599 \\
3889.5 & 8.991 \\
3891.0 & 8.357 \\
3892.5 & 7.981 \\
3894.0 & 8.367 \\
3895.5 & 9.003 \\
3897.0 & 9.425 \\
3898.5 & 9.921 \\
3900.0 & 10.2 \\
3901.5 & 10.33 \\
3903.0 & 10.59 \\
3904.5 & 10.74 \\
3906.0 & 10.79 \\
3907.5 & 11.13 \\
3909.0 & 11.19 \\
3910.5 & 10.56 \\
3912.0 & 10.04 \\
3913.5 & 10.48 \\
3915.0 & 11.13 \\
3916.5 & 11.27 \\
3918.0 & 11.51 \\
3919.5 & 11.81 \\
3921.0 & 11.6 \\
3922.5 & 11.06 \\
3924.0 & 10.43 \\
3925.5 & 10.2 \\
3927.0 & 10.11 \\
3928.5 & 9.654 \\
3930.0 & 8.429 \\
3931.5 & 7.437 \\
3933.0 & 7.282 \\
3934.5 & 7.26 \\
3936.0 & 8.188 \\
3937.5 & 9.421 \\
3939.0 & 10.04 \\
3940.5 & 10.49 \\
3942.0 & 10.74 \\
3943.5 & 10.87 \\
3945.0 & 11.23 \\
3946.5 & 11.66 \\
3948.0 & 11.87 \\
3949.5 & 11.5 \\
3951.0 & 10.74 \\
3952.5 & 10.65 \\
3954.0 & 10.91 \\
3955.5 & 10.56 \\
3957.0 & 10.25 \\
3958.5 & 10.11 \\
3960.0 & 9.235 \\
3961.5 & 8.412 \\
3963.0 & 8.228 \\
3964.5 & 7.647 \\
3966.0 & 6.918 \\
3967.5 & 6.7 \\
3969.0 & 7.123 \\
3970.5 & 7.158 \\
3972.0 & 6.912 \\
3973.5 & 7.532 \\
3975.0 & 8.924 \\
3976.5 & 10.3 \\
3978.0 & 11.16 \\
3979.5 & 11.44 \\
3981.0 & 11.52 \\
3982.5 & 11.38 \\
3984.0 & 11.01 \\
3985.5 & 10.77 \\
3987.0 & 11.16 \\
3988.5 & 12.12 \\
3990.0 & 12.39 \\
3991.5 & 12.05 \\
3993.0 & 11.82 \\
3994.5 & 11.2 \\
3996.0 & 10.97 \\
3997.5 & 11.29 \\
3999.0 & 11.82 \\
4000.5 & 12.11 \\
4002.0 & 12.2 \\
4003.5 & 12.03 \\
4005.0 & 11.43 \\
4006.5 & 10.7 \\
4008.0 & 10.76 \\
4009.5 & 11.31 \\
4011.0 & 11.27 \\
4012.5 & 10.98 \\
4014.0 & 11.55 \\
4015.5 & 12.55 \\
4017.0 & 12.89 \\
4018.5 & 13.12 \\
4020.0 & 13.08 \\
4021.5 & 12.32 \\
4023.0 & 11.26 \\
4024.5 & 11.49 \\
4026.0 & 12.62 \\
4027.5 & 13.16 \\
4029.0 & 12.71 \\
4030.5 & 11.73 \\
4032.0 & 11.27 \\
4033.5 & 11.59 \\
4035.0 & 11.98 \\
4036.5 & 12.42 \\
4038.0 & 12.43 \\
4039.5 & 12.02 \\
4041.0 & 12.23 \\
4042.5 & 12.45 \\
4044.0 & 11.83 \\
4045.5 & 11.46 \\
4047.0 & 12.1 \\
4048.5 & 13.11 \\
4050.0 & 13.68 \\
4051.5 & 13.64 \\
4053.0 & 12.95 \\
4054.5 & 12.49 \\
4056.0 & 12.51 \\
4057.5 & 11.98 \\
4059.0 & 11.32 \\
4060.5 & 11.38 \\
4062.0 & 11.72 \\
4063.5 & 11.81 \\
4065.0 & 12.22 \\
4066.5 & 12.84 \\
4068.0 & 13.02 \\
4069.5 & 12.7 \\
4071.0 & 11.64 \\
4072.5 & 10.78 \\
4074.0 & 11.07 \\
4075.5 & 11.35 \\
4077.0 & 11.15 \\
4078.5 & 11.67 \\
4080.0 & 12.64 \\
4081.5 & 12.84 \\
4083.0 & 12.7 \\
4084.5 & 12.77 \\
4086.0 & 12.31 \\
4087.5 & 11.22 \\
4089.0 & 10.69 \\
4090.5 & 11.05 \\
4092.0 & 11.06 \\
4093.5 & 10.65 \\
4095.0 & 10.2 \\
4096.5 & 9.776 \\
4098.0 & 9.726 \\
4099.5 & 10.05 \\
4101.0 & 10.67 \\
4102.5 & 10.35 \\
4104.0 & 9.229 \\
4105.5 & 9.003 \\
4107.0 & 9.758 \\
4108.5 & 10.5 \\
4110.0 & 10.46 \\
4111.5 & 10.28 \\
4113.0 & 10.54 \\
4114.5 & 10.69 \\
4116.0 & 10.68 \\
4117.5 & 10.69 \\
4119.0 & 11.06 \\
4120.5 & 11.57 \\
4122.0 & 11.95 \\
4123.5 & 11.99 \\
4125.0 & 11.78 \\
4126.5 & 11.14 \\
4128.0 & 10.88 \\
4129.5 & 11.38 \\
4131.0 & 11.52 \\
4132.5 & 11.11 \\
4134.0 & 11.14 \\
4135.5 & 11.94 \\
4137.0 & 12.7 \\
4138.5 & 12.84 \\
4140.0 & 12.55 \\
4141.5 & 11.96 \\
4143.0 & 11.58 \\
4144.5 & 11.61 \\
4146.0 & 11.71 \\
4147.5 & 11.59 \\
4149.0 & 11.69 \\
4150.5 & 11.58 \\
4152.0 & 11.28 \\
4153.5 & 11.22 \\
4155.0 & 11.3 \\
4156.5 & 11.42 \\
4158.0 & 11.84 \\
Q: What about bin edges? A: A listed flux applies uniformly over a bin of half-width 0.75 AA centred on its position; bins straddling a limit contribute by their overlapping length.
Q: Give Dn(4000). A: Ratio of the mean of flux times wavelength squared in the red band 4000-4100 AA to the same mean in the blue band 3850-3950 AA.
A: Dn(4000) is 1.3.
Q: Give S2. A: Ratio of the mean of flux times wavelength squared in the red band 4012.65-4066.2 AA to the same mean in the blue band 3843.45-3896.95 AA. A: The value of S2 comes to 1.33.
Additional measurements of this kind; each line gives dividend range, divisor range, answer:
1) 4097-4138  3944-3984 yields 1.21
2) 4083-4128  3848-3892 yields 1.18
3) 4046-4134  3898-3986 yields 1.24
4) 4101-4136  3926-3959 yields 1.19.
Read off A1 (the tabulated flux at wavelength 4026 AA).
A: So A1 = 12.62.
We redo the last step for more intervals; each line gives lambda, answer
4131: 11.52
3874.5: 9.341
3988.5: 12.12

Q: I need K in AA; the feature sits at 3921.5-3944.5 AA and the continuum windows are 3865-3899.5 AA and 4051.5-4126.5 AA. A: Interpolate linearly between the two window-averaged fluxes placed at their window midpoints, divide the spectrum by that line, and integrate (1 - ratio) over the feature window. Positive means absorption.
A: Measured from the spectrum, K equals 1.35 AA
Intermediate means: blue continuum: 9.67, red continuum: 11.3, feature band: 9.48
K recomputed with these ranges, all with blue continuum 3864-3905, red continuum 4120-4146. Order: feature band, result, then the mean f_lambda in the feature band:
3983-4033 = -4.70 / 11.8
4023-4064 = -4.31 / 12.2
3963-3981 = 3.48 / 8.47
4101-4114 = 1.67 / 10.1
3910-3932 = -0.69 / 10.4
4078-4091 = -0.74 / 12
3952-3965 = 1.02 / 9.57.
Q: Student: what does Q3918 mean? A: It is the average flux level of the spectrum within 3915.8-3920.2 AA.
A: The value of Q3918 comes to 11.5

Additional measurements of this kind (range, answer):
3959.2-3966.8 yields 8.09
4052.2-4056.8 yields 12.7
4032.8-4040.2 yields 12.1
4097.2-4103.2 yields 10.2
